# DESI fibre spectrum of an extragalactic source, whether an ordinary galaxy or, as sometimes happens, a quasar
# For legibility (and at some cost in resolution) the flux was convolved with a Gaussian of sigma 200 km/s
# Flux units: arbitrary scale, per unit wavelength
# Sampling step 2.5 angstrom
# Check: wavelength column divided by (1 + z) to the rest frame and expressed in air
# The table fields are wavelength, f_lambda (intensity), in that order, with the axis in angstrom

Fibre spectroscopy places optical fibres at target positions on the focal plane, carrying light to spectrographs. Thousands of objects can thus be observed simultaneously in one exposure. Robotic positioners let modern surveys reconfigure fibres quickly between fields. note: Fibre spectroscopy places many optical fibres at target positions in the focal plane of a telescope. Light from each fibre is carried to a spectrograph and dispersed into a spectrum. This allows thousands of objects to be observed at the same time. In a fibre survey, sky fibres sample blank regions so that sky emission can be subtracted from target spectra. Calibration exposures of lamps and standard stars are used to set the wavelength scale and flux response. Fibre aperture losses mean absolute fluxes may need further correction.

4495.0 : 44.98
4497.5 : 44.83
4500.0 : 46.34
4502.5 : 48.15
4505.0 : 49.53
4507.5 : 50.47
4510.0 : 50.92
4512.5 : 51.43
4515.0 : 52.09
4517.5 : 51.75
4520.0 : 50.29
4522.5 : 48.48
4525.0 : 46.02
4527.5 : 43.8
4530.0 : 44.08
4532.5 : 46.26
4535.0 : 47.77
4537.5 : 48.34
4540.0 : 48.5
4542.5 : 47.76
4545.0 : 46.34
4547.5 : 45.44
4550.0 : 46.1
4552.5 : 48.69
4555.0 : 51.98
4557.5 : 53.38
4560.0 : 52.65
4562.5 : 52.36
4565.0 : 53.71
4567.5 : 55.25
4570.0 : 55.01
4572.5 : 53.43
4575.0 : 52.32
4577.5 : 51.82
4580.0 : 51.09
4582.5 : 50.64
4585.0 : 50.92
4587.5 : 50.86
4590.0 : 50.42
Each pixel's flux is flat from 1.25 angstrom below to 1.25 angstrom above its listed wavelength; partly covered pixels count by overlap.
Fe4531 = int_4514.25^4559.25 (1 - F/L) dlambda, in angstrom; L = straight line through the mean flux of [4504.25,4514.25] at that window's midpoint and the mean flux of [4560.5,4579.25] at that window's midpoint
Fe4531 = 3.2 angstrom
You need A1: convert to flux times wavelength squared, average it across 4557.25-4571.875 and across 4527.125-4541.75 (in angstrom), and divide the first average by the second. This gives 1.2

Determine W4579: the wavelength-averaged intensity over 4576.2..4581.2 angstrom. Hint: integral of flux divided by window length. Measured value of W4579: 51.5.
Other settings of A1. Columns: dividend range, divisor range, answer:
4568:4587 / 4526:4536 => 1.17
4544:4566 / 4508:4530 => 1.04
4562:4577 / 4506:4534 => 1.13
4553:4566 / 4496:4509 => 1.13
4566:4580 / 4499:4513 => 1.11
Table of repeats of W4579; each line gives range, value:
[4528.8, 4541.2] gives 47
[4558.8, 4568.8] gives 53.5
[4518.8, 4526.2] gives 48.3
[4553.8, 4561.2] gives 52.7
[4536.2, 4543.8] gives 48.2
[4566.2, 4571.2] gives 55.1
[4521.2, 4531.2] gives 45.6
